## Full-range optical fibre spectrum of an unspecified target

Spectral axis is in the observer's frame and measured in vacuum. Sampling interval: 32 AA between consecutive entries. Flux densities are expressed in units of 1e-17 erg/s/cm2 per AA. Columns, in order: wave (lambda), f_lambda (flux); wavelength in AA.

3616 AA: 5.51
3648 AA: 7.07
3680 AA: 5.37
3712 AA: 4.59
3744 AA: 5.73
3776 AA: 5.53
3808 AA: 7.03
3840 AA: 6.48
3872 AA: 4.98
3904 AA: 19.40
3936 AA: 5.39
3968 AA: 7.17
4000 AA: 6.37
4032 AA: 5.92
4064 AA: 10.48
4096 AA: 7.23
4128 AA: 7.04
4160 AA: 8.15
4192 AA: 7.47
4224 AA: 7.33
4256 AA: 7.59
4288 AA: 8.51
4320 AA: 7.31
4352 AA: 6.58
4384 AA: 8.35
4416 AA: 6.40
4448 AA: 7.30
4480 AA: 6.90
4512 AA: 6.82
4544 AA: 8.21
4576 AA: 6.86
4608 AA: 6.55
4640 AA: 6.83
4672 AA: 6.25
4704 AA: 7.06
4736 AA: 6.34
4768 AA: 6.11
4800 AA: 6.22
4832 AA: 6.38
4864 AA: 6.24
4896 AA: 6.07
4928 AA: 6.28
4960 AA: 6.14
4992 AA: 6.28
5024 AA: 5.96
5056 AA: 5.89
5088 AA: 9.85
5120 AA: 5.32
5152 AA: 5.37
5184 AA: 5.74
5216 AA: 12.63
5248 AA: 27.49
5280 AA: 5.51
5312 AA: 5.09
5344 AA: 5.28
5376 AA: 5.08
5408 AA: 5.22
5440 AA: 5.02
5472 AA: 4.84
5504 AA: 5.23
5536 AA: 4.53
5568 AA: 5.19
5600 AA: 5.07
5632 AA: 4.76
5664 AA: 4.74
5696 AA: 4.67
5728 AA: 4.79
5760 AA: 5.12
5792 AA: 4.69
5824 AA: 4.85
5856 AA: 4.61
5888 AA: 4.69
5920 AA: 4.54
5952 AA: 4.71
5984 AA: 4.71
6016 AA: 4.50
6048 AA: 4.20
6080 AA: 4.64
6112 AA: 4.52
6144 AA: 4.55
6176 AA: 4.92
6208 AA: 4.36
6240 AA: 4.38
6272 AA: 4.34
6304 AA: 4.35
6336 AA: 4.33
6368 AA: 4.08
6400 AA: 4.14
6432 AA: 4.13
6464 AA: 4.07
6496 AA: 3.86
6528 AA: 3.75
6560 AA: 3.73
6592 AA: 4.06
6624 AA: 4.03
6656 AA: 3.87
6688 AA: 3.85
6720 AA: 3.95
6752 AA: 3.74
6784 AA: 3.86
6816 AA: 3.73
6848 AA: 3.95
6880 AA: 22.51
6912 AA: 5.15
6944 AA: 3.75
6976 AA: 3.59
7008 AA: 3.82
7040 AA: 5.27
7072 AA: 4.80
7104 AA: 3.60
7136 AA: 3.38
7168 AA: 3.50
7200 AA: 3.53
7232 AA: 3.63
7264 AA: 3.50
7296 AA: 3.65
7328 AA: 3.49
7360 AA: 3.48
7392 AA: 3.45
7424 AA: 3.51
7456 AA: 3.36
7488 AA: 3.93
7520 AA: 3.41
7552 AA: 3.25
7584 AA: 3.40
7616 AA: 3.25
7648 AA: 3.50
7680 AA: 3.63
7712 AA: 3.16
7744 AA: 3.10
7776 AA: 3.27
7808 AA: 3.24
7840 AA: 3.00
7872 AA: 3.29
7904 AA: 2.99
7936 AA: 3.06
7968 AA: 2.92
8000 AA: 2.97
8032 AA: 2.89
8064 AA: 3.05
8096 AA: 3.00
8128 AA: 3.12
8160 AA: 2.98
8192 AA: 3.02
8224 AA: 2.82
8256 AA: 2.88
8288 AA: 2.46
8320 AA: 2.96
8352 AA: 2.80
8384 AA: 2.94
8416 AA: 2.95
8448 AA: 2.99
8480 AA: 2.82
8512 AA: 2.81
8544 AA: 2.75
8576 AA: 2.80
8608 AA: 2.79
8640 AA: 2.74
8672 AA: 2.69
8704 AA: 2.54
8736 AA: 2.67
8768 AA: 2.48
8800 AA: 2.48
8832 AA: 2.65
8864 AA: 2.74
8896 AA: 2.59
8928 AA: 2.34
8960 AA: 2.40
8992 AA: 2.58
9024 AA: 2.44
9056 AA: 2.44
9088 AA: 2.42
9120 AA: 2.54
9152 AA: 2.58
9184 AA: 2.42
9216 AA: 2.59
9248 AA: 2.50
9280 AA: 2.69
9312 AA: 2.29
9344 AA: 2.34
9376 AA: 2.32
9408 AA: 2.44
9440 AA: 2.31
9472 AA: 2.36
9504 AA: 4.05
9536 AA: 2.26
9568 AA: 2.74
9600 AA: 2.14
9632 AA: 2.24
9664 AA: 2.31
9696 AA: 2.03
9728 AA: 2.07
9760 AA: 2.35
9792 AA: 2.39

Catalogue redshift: 0.05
